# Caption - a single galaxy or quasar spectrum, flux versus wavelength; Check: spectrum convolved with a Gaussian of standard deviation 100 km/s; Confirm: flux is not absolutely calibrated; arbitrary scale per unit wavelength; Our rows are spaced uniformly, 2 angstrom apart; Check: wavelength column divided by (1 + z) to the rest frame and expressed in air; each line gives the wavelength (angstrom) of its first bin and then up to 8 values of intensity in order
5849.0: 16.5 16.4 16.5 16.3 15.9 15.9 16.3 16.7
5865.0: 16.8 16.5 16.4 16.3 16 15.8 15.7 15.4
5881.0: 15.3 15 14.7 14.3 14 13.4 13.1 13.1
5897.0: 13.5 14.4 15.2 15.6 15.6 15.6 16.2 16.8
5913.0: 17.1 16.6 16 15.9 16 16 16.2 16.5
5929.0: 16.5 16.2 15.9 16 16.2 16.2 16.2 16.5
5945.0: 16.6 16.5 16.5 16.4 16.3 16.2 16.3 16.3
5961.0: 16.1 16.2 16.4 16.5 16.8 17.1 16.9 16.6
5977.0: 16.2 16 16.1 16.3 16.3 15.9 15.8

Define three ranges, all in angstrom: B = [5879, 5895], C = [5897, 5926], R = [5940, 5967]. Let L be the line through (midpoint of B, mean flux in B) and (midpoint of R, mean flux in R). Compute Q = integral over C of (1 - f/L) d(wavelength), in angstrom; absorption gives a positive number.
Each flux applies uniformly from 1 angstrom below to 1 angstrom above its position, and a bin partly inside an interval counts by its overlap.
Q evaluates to -1.6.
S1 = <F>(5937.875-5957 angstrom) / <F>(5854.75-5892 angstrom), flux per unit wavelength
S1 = 1.0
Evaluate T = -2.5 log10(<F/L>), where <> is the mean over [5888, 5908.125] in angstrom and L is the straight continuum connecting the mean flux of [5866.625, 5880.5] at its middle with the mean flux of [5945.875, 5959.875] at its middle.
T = 0.12 mag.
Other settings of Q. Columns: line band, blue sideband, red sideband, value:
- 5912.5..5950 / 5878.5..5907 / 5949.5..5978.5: -1.8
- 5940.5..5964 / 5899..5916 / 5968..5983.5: 0.0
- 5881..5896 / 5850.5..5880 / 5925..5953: 2.0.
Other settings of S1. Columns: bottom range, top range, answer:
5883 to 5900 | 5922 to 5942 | 1.17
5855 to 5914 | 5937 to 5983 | 1.06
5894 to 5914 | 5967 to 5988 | 1.07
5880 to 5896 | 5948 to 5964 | 1.15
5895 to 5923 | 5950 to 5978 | 1.05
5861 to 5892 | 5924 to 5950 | 1.05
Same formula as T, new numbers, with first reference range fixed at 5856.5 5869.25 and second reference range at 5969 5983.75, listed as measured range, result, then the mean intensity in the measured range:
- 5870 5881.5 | 0.04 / 15.8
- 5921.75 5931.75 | 0.01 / 16.3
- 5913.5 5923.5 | 0.02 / 16.2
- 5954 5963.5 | 0.02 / 16.2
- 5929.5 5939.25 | 0.02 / 16.1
